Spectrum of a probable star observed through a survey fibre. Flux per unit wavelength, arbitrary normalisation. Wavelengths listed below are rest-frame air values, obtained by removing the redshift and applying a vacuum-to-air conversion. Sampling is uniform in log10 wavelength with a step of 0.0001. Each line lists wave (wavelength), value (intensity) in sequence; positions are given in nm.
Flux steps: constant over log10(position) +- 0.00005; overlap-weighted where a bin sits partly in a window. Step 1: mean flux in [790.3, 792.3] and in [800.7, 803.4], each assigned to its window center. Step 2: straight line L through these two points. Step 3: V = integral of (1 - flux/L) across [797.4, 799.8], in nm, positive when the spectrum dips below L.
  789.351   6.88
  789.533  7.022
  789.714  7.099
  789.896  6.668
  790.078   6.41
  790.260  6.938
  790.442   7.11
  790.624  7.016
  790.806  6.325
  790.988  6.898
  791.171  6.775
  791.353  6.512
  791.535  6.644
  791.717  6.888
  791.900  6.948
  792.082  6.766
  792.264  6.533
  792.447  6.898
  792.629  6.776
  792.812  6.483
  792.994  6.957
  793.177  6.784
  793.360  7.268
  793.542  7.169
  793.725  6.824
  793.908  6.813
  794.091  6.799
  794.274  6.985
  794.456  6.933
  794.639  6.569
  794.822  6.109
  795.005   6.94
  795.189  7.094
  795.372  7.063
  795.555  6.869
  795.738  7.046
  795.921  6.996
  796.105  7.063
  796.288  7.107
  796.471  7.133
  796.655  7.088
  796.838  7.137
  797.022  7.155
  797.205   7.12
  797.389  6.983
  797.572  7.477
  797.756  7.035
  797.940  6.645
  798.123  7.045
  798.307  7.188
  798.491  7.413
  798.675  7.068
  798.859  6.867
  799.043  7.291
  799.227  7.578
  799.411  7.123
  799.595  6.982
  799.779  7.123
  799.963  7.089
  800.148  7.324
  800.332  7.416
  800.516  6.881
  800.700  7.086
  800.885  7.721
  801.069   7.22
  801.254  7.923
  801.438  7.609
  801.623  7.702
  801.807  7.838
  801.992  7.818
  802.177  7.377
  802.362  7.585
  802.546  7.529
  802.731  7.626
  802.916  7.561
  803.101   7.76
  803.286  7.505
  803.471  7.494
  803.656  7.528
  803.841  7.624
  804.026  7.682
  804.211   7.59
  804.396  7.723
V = 0.07 nm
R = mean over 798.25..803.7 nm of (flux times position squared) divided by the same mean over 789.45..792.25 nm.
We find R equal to 1.12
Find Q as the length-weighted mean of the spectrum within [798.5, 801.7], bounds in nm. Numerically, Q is 7.3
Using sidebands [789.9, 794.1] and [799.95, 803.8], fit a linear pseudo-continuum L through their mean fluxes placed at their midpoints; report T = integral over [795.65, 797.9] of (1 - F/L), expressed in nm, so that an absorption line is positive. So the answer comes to 0.014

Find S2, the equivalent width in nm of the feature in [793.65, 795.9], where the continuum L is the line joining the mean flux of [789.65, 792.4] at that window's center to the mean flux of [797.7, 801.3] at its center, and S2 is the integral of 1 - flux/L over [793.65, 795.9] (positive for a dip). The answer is 0.037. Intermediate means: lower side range 6.77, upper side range 7.19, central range 6.84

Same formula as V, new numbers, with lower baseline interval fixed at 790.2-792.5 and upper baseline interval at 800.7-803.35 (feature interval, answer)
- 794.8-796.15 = 0.03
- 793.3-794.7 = 0.01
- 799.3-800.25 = 0.04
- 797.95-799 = 0.04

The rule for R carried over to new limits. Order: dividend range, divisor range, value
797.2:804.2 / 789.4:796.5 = 1.10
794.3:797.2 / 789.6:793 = 1.04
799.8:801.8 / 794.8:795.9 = 1.09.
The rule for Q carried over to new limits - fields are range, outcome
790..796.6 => 6.85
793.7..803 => 7.18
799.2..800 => 7.16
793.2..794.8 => 6.88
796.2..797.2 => 7.13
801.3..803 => 7.64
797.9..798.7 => 7.1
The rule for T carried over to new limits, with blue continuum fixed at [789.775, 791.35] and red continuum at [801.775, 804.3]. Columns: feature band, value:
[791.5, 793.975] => 0.02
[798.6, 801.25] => 0.06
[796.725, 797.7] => 0.01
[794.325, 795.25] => 0.04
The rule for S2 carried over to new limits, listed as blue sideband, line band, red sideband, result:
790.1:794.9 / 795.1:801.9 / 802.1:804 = 0.03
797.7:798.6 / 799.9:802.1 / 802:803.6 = -0.03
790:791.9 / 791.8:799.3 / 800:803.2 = 0.12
